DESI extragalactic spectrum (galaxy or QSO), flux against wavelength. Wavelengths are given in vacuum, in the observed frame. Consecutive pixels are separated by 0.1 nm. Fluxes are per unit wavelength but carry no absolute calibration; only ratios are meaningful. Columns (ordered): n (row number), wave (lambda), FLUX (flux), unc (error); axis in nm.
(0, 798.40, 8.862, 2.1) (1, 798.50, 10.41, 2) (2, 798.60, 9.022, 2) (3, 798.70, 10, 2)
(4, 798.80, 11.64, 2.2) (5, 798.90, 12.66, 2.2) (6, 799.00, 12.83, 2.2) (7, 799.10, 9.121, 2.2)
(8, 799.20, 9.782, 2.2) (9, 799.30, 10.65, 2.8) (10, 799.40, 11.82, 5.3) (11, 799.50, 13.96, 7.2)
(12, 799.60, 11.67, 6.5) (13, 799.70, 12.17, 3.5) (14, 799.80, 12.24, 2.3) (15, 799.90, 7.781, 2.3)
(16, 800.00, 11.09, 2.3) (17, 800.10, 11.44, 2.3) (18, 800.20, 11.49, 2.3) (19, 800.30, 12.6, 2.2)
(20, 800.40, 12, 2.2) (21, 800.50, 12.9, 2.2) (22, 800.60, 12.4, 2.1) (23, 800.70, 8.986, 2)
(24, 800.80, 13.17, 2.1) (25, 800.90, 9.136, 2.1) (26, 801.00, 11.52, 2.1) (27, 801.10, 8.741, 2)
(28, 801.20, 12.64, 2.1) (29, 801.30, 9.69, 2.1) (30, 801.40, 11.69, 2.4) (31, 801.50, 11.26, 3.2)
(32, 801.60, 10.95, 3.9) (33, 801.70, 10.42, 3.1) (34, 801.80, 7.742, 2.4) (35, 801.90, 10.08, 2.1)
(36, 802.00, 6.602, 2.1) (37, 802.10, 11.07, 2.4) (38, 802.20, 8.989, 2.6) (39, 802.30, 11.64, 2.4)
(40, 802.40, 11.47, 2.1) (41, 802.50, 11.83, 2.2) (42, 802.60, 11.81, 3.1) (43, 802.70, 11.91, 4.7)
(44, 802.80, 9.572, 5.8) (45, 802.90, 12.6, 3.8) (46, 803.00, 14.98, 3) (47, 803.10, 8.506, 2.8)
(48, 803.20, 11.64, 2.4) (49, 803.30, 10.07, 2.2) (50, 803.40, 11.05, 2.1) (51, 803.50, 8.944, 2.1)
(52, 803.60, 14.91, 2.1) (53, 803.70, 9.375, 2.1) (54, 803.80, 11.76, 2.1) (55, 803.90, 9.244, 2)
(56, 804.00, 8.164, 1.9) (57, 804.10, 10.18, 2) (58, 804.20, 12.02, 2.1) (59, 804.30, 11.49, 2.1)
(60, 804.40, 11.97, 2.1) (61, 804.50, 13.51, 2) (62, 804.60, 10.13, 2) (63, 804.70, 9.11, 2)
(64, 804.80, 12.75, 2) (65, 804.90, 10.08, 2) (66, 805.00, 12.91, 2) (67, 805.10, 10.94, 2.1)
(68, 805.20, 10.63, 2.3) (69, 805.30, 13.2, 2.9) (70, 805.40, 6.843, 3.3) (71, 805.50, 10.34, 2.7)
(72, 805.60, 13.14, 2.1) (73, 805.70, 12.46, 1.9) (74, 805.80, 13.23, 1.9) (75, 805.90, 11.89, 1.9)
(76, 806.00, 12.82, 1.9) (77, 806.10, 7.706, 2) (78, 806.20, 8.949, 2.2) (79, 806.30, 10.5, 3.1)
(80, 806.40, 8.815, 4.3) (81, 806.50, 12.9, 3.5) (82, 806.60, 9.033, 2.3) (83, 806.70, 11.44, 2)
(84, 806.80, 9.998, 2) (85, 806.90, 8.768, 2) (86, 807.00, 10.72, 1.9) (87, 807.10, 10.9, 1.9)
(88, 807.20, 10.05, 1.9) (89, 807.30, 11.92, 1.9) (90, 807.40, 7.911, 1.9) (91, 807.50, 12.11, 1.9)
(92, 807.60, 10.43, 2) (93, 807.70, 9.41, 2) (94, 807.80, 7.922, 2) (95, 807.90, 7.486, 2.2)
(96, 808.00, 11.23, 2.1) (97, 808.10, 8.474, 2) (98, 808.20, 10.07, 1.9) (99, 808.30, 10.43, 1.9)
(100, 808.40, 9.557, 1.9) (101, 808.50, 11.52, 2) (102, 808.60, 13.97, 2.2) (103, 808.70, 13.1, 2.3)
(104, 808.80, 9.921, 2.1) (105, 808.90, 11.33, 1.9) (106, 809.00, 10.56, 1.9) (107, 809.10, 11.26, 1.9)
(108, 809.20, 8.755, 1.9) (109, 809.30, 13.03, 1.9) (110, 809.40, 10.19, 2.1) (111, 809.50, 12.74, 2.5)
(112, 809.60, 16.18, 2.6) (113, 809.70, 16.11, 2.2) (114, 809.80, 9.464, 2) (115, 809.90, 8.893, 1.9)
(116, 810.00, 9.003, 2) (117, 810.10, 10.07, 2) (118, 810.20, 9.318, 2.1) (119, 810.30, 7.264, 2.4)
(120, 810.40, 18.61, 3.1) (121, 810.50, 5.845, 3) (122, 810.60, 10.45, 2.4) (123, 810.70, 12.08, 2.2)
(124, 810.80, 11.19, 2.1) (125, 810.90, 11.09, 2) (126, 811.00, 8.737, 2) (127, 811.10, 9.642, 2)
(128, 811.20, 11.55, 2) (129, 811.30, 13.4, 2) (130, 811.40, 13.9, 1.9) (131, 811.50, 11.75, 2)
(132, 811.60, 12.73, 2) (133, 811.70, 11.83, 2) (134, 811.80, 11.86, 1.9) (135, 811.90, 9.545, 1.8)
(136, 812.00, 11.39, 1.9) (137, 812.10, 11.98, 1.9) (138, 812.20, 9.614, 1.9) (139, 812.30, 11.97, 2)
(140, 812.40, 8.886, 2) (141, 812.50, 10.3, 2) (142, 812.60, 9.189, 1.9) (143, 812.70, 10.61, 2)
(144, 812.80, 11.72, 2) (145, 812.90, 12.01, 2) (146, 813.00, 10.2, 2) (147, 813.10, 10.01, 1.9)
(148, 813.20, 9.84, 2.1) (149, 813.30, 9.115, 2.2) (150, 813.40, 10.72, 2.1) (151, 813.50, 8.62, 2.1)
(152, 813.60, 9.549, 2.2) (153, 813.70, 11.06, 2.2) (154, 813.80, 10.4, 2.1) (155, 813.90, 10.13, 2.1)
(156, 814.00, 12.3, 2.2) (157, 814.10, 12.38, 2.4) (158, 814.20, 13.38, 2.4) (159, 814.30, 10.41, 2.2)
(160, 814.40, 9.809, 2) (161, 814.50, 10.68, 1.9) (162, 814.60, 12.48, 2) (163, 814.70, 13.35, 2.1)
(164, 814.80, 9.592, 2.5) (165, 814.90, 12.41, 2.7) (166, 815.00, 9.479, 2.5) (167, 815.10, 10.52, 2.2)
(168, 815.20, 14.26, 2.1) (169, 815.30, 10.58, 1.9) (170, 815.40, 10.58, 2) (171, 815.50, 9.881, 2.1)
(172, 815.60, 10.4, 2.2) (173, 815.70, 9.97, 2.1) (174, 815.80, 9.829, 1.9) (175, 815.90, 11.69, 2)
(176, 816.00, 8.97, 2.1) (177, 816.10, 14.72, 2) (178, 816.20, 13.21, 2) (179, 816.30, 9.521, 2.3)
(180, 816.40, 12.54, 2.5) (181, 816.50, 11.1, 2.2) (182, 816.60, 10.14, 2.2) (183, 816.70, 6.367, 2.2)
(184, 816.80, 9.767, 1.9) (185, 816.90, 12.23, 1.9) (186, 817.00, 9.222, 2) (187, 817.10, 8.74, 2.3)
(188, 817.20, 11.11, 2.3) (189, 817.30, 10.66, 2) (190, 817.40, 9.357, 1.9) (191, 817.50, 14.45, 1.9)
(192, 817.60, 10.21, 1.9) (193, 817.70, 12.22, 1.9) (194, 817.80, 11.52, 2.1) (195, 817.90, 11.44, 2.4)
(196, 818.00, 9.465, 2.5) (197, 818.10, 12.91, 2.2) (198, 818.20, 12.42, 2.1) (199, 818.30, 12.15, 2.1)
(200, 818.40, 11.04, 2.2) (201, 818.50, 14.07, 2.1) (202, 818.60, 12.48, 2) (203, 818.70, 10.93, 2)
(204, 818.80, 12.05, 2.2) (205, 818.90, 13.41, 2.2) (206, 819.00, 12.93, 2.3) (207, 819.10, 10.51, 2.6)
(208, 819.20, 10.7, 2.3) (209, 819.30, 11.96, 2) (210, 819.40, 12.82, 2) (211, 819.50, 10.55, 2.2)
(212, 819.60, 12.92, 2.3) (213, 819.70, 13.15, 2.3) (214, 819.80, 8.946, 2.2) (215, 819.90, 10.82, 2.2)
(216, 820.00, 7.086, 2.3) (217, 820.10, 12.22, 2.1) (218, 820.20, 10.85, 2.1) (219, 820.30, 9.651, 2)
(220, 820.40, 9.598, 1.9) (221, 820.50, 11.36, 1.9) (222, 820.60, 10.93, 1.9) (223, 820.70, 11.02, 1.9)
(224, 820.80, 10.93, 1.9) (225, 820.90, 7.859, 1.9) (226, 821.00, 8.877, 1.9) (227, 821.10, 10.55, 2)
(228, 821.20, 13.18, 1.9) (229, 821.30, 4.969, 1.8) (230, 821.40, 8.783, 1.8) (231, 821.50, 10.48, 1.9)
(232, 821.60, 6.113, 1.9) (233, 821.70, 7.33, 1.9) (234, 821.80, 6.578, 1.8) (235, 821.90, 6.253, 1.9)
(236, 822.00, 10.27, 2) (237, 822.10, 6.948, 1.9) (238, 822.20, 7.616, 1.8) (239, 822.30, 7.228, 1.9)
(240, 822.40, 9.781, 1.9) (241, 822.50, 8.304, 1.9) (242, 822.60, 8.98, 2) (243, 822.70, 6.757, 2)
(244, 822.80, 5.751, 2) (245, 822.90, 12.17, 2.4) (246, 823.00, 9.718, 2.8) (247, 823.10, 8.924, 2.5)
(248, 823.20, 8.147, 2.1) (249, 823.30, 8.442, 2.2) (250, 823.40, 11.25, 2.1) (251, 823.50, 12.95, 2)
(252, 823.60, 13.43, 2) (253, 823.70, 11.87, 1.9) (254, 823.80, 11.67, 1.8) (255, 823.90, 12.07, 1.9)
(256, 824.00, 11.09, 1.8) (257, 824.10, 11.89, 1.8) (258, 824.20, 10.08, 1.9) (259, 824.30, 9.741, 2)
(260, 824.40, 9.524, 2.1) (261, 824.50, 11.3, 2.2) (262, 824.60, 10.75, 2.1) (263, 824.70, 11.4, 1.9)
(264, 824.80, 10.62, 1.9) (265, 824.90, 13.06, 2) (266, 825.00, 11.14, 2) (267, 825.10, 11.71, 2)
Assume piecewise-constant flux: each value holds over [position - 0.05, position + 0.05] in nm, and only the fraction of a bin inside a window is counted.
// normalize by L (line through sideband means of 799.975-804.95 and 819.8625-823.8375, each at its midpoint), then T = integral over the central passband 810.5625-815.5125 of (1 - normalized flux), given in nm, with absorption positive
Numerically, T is -0.44 nm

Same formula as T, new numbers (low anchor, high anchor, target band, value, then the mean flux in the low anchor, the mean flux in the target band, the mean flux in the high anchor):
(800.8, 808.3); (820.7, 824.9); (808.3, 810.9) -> -0.21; 10.6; 11.2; 9.59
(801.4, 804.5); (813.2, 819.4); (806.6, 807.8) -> 0.08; 10.8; 10.2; 11.1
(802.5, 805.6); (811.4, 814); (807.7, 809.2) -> 0.07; 11.1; 10.4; 10.7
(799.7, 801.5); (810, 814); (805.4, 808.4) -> 0.17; 11.2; 10.3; 10.7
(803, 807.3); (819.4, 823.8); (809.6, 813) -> -0.22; 10.8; 11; 9.59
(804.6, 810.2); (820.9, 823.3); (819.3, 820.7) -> -0.34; 10.8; 10.9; 8.41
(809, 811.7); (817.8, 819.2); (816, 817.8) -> 0.14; 11.3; 10.9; 11.9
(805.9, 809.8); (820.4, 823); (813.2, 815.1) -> -0.19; 10.7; 10.8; 8.8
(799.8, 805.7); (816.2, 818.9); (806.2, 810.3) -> 0.17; 10.9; 10.6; 11.2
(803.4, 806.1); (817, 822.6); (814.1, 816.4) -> -0.14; 11.2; 11.2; 10.4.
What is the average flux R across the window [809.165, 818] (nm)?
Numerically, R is 10.9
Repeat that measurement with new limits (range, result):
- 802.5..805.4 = 11.1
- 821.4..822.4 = 7.81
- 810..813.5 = 10.8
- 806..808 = 9.95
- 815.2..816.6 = 11.1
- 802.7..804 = 11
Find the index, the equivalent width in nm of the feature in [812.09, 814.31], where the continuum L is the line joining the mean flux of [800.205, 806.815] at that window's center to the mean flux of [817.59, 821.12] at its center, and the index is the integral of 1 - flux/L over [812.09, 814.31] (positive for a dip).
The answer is 0.10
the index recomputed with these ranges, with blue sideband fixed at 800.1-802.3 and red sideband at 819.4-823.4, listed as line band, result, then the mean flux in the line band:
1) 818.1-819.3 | -0.33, 12.1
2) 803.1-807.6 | -0.16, 10.8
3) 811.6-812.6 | -0.09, 10.8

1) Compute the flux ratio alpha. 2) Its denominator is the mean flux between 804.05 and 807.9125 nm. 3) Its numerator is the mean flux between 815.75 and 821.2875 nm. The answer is 1.03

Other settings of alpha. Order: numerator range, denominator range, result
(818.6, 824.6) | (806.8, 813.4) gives 0.93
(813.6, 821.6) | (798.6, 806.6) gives 0.99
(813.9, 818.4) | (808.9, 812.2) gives 0.99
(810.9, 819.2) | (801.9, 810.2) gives 1.02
